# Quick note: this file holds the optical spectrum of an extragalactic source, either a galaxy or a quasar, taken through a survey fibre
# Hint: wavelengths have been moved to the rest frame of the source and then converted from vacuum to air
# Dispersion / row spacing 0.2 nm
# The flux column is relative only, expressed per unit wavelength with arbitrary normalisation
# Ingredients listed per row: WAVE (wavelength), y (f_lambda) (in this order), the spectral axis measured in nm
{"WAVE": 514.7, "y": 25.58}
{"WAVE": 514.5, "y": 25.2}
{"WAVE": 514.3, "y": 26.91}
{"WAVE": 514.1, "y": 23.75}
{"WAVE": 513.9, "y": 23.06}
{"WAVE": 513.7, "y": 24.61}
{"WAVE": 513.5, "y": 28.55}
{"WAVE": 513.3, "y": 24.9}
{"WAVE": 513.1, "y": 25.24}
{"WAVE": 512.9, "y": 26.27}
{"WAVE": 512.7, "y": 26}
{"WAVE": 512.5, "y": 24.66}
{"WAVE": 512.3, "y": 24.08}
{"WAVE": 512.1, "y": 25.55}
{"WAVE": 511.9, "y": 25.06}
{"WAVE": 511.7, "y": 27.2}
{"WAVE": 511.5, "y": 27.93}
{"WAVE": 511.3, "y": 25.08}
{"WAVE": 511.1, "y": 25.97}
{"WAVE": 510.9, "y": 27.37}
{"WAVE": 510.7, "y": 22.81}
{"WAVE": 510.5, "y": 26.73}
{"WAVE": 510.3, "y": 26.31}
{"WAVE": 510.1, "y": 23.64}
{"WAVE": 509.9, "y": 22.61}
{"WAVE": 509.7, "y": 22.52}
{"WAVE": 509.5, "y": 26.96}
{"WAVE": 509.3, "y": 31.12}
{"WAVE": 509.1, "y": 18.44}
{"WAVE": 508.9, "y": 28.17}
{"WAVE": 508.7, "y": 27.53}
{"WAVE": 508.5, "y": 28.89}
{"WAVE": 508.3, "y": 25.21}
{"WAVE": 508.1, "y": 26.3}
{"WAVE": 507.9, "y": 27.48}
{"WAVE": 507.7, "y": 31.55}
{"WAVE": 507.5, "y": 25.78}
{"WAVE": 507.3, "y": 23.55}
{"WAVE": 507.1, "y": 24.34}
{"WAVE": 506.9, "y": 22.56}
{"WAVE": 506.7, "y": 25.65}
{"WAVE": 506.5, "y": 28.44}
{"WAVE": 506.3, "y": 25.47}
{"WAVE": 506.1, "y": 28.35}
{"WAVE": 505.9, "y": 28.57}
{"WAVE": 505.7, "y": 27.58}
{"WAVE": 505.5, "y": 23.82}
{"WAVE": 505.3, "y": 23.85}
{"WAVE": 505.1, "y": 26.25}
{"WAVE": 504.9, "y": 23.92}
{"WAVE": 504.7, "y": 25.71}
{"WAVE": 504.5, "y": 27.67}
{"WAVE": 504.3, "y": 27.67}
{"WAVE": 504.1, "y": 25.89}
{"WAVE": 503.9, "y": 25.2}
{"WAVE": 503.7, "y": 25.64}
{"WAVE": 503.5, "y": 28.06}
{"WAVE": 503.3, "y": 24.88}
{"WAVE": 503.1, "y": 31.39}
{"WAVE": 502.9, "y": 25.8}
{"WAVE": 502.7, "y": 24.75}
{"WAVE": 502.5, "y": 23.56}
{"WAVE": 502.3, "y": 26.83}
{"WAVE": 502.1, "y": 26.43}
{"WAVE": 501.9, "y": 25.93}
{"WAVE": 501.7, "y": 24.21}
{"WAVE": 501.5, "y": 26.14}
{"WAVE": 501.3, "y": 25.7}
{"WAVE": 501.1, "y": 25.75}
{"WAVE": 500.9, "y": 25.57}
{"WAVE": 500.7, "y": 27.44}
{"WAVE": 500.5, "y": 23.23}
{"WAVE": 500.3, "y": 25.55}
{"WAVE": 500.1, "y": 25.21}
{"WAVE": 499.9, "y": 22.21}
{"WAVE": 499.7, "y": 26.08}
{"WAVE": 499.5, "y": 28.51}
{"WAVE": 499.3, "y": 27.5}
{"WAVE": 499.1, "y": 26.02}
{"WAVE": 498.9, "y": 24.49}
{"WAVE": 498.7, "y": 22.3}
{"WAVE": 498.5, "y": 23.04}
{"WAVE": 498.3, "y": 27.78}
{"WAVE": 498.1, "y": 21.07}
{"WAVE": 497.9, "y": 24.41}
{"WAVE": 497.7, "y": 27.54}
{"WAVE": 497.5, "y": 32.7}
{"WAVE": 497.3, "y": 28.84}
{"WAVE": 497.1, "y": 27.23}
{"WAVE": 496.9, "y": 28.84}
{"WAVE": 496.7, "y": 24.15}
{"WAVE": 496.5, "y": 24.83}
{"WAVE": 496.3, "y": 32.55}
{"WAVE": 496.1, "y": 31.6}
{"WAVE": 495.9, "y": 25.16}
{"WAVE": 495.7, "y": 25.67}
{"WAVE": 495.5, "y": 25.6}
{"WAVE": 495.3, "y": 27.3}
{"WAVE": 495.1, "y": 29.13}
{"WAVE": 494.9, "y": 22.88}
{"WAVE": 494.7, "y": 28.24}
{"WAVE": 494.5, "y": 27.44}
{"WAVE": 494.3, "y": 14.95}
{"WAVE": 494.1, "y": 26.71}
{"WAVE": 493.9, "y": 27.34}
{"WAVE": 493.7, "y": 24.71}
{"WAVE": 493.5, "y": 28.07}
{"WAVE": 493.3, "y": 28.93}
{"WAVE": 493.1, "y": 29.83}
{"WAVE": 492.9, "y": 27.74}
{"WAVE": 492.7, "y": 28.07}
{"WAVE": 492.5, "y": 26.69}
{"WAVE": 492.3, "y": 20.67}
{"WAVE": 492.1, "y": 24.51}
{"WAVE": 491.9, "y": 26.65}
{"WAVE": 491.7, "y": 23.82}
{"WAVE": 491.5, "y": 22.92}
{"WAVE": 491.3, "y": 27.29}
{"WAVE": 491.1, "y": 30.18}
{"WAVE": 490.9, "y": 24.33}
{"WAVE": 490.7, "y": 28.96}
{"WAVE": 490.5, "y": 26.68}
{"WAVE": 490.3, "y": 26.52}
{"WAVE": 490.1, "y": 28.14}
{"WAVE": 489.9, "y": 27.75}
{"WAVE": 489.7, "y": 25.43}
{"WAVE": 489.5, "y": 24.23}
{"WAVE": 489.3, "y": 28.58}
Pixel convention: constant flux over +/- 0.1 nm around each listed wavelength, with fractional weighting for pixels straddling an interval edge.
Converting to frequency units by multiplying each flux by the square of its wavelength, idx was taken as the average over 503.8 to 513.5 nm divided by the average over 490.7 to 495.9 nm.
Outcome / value 1.06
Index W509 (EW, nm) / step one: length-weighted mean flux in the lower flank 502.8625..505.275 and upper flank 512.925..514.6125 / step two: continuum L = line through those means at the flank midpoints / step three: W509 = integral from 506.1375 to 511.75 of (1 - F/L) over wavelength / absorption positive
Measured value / -0.011 nm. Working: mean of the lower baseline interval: 26.4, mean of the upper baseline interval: 25.3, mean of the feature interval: 25.9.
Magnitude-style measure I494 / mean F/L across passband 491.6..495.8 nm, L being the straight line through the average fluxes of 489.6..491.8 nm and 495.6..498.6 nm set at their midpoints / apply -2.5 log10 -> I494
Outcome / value 0.03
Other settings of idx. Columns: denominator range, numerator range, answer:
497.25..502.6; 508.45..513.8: 1.05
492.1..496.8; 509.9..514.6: 1.03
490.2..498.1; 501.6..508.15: 1.03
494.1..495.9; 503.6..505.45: 1.06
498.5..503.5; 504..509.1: 1.05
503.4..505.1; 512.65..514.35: 1.01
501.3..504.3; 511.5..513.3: 1.02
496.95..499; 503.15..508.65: 1.04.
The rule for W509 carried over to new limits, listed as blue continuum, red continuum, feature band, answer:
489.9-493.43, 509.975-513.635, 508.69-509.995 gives 0.032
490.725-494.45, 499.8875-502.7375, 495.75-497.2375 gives -0.123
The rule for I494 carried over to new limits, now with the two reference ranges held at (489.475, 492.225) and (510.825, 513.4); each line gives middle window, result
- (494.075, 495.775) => 0.04 mag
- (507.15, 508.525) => -0.04 mag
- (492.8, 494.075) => -0.06 mag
